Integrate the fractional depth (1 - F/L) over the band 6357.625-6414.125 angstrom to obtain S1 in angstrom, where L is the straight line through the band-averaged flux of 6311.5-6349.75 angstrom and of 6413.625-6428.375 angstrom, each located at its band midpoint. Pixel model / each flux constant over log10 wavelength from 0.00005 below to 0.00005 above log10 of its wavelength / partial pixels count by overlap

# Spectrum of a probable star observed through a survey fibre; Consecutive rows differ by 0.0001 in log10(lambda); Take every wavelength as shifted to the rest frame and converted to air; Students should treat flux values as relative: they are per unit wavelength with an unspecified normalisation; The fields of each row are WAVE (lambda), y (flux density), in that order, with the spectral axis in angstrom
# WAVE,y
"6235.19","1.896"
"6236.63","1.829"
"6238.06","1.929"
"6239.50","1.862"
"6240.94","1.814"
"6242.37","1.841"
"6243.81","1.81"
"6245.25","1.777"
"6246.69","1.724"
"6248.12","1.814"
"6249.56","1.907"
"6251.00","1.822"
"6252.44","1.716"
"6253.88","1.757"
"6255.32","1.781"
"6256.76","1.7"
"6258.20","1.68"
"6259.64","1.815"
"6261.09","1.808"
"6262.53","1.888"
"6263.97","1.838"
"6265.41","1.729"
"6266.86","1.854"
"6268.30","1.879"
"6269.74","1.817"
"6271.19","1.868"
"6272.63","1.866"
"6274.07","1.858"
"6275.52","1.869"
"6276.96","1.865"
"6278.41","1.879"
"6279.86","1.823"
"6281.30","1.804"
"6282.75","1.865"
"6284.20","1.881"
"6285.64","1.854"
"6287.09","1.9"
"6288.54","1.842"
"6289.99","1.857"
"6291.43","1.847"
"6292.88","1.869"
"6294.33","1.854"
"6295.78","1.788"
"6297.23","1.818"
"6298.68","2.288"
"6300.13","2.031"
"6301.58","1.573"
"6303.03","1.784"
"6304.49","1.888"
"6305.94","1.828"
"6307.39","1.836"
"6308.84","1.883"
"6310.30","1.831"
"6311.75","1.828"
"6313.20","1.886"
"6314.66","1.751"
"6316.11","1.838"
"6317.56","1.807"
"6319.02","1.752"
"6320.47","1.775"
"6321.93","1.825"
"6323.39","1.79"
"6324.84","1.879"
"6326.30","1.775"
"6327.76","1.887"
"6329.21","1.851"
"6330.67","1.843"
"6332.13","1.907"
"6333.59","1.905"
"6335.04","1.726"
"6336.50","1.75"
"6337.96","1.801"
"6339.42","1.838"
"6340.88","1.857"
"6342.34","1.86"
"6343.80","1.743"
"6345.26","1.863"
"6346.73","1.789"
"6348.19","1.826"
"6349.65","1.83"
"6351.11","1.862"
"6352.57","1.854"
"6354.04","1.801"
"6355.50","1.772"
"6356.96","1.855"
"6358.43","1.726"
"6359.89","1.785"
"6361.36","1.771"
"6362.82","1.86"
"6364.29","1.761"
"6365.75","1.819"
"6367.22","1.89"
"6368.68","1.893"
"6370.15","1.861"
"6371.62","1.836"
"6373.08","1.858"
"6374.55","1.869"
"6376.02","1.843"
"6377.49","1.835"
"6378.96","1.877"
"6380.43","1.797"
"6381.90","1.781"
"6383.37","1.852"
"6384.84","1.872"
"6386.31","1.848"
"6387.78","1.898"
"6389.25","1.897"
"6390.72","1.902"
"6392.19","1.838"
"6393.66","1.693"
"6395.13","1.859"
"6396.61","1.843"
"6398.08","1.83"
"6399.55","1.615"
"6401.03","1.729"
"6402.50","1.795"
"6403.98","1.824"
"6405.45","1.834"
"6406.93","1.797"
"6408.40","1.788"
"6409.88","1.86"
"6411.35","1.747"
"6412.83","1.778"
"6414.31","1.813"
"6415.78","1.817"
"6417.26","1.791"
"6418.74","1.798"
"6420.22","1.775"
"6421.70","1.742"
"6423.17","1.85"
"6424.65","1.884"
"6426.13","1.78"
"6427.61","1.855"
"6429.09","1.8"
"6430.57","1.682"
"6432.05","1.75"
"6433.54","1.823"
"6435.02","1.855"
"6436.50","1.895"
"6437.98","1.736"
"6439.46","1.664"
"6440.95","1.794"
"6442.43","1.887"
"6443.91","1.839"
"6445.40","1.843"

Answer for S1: -0.1 angstrom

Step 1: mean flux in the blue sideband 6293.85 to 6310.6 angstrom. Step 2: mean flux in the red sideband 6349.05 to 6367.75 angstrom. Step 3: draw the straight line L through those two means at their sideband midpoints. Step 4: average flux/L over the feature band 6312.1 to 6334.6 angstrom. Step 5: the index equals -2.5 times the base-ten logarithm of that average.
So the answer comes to 0.01 mag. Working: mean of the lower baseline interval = 1.87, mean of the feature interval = 1.83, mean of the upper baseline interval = 1.81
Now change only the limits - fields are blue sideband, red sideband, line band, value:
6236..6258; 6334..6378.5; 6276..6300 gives -0.042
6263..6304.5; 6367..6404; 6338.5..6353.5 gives 0.007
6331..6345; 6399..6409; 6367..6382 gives -0.033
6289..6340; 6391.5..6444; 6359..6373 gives -0.008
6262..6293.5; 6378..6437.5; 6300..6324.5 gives 0.017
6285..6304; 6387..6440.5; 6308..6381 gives 0.008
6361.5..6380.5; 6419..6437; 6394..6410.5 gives 0.018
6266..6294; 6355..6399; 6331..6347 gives 0.012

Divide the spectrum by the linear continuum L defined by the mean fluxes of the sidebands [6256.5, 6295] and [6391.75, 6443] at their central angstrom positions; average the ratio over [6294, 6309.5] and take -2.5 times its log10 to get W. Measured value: -0.02 mag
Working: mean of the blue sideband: 1.84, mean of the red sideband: 1.79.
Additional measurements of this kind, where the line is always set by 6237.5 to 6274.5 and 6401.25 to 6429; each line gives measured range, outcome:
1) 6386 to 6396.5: -0.02 mag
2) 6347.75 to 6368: 0.00 mag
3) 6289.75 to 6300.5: -0.06 mag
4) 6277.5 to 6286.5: -0.02 mag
